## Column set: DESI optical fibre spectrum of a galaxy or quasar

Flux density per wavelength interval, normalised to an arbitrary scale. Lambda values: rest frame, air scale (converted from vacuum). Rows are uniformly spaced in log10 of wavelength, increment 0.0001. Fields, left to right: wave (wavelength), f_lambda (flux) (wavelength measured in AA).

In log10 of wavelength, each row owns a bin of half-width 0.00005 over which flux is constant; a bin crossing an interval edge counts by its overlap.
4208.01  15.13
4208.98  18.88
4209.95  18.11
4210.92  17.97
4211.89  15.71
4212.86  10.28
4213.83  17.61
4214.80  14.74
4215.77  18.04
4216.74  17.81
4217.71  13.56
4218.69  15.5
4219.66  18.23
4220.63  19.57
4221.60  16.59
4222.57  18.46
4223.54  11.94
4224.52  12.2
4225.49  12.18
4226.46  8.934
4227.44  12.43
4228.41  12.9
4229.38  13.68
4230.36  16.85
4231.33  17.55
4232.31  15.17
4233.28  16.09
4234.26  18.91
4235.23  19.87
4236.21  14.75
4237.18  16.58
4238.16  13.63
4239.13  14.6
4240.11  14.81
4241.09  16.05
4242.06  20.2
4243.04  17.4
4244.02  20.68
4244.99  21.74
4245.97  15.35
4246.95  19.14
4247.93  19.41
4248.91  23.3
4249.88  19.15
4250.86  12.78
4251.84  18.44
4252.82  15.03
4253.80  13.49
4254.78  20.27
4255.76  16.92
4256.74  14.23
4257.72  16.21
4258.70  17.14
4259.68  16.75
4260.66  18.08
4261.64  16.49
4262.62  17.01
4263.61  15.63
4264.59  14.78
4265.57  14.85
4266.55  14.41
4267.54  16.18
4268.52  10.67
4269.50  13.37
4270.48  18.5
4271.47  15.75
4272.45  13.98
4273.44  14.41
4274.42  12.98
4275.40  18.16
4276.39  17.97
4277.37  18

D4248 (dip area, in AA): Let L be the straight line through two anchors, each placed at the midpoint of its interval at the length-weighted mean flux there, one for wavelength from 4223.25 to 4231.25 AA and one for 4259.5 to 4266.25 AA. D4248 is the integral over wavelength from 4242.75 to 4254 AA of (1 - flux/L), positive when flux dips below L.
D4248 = -2.5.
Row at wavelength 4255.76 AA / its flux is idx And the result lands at 16.92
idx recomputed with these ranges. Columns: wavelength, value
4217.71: 13.56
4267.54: 16.18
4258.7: 17.14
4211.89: 15.71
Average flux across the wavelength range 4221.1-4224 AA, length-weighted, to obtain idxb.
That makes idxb 15.8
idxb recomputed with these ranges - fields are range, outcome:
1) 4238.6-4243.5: 16.6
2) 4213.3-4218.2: 16.3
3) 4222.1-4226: 13.6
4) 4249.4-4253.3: 16.3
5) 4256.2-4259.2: 15.9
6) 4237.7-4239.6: 14.2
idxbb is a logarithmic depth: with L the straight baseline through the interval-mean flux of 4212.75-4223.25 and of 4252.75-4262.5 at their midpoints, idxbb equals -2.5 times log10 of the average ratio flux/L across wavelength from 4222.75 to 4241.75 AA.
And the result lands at 0.12 mag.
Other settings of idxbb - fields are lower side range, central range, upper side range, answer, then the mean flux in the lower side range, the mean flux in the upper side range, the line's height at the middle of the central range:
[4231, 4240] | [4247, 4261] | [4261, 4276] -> -0.11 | 16.3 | 15.2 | 15.7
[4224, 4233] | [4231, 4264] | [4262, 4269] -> -0.20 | 13.6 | 14.8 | 14.2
